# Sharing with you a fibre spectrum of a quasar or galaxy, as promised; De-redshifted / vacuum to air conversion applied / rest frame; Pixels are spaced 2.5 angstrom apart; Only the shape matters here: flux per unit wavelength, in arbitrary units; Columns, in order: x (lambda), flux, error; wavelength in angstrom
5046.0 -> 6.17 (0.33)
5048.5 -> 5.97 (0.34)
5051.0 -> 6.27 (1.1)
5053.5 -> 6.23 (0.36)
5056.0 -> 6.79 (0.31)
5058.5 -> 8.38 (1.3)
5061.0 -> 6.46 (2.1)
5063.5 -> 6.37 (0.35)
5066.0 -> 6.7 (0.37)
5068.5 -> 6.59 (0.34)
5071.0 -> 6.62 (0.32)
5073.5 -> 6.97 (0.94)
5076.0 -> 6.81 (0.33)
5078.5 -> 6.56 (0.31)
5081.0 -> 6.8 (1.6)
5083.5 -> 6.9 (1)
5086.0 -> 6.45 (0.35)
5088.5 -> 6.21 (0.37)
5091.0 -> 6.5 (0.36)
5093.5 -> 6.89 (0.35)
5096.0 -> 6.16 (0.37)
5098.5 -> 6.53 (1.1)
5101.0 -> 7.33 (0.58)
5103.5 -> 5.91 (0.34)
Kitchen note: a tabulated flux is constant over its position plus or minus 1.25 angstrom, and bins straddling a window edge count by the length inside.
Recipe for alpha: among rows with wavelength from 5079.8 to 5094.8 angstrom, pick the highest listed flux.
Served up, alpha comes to 6.9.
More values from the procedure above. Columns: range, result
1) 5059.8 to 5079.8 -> 6.97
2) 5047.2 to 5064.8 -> 8.38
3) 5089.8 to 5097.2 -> 6.89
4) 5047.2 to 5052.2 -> 6.27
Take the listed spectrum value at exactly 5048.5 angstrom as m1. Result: 5.97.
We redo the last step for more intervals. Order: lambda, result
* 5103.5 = 5.91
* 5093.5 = 6.89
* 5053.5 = 6.23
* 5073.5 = 6.97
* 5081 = 6.8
